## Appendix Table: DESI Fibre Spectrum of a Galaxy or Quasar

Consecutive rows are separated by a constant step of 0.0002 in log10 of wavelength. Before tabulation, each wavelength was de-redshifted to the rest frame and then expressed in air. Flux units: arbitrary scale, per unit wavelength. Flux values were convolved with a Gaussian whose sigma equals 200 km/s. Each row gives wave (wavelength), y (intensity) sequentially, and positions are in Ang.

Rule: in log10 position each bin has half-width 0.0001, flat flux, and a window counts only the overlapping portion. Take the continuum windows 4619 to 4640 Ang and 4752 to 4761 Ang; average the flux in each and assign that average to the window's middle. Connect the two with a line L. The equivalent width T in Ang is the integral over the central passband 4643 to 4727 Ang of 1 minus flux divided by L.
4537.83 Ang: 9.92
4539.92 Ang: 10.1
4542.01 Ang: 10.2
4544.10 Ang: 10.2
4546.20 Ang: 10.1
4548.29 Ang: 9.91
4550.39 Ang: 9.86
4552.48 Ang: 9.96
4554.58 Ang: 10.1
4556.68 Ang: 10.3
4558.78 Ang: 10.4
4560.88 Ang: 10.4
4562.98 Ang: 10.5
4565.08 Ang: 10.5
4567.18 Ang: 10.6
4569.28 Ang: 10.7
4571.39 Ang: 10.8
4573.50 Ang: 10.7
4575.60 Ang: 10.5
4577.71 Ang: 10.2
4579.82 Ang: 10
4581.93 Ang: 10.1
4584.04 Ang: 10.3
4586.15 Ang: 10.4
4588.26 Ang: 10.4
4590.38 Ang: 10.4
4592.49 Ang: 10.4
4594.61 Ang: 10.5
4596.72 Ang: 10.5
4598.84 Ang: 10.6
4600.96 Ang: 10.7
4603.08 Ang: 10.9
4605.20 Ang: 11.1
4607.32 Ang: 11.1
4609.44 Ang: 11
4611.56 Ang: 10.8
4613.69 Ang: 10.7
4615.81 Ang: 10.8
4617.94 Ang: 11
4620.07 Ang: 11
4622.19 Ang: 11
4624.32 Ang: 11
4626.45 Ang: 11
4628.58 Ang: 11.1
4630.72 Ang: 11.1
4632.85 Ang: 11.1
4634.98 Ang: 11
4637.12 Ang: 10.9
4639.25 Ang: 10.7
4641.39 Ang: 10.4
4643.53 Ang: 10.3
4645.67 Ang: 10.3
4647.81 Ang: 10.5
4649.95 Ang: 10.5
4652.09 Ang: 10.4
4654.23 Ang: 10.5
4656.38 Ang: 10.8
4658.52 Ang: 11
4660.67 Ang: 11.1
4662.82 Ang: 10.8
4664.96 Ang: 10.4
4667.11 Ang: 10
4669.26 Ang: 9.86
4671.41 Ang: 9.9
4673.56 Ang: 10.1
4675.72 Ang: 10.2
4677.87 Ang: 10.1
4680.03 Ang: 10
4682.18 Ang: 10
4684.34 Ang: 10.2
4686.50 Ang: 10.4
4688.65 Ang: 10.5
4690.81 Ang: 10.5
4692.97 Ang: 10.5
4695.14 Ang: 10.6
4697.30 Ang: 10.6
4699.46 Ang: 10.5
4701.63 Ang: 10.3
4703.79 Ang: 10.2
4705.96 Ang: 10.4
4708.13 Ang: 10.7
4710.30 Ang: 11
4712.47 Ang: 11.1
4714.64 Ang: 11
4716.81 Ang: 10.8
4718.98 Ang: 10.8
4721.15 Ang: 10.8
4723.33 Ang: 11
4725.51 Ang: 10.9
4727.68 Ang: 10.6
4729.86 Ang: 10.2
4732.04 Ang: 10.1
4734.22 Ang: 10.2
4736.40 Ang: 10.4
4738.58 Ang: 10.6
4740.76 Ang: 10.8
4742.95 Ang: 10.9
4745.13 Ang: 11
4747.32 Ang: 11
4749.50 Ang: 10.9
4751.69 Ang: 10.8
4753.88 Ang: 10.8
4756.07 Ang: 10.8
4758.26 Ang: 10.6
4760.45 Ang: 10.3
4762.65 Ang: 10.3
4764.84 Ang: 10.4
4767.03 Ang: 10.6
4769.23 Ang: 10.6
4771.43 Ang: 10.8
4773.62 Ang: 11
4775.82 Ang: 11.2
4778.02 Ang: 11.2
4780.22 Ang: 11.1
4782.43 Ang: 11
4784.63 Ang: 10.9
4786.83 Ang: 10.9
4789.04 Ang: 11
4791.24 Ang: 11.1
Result 2.67 Ang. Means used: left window 11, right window 10.7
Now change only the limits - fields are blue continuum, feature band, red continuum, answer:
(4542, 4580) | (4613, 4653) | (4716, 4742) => -1.31 Ang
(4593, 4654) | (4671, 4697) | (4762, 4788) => 1.29 Ang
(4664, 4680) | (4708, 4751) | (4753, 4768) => -1.52 Ang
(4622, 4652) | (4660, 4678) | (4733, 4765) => 0.78 Ang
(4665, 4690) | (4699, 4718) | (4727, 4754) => -0.54 Ang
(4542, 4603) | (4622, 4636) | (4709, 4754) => -0.73 Ang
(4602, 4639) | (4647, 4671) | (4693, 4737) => 0.69 Ang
